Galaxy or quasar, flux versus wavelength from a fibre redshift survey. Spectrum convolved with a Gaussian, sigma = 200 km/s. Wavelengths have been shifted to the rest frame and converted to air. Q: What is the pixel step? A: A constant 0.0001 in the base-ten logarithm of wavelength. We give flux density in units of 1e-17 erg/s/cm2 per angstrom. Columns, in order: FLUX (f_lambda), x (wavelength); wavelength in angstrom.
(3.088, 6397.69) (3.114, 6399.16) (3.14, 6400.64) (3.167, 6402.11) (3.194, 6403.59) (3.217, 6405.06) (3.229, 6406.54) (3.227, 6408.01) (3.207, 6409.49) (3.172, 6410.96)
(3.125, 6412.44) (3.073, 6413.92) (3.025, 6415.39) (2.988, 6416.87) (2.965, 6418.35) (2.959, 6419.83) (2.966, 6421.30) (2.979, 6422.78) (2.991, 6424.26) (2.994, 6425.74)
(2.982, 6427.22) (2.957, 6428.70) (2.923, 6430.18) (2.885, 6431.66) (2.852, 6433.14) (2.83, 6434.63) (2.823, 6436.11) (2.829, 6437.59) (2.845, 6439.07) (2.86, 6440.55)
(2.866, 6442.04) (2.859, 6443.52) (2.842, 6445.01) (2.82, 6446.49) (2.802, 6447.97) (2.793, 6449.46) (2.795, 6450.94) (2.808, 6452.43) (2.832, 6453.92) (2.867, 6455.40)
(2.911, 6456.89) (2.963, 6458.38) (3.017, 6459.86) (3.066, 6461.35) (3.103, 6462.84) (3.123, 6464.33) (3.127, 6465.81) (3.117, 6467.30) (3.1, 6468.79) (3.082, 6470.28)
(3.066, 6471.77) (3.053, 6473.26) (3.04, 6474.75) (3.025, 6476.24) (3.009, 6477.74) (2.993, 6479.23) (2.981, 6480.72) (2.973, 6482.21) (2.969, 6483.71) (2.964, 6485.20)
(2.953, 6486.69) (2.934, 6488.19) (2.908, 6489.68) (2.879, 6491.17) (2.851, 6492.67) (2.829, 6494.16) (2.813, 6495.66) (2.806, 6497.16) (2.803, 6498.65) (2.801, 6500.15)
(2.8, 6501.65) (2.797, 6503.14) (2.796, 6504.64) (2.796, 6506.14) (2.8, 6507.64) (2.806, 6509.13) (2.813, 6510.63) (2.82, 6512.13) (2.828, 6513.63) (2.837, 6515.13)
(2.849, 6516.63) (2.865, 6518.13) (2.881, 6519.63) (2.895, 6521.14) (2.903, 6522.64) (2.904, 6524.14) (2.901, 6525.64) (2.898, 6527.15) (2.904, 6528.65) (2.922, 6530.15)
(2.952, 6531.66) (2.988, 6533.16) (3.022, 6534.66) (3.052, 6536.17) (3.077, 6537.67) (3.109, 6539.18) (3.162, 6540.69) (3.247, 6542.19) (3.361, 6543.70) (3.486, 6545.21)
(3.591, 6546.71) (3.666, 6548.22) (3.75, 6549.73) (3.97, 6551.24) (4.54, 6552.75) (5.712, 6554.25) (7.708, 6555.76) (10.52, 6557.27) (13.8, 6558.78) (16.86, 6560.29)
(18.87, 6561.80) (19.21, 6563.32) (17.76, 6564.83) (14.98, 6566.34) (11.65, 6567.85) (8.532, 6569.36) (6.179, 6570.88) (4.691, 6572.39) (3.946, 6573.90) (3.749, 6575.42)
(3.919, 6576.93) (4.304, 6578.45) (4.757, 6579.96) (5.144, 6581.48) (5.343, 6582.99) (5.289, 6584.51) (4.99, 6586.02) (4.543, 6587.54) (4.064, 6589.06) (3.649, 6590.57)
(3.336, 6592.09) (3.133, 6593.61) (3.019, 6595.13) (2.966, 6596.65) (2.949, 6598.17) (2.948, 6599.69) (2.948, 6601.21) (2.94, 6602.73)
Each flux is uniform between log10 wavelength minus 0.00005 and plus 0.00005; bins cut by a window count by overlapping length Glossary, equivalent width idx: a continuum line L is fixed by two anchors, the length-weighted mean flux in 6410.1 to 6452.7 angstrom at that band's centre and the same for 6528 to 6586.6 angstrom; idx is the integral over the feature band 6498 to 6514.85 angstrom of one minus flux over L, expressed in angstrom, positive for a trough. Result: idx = 7.54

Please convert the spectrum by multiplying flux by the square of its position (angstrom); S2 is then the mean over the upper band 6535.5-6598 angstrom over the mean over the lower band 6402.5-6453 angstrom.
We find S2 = 2.3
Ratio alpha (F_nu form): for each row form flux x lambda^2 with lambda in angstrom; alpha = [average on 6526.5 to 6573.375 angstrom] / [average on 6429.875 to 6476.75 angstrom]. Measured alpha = 2.45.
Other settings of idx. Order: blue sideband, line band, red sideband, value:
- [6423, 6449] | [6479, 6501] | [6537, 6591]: 8.1 angstrom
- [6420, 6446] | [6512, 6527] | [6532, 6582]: 7.5 angstrom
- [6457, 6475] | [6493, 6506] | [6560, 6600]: 4.3 angstrom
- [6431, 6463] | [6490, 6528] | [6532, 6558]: 8.9 angstrom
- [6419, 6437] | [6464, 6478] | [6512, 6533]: -0.8 angstrom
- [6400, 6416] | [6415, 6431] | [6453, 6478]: 0.8 angstrom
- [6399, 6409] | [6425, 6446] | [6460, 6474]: 1.7 angstrom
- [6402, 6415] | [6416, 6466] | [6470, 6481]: 3.0 angstrom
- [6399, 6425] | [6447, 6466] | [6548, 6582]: 7.2 angstrom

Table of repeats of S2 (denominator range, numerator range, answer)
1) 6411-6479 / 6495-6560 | 1.30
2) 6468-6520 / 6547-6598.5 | 2.50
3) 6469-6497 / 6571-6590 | 1.60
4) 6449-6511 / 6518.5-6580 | 2.14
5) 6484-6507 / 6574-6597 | 1.50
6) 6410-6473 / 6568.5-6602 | 1.52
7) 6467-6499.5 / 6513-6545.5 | 1.03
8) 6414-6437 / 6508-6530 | 1.00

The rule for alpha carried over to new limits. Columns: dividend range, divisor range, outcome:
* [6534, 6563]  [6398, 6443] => 2.23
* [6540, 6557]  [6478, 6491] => 1.51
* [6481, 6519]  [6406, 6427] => 0.96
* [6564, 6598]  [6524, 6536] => 2.03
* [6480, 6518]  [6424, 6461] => 1.01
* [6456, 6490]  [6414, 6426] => 1.03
